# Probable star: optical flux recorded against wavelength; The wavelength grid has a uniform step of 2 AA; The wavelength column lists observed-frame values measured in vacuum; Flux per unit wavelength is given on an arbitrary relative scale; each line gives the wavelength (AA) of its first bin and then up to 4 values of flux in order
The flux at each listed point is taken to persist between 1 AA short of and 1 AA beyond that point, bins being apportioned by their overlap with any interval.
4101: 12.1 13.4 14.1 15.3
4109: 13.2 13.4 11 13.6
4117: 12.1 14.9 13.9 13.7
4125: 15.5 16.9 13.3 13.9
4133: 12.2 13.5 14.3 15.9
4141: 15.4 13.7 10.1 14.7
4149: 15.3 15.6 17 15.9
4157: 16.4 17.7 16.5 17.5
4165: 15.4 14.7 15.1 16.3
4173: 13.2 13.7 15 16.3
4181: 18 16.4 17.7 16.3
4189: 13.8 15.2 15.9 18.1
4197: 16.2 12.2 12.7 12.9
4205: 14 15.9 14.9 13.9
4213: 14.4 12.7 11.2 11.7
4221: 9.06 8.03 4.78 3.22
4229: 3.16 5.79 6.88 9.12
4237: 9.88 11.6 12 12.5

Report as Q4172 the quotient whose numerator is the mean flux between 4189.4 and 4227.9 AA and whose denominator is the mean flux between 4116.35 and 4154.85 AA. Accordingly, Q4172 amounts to 0.87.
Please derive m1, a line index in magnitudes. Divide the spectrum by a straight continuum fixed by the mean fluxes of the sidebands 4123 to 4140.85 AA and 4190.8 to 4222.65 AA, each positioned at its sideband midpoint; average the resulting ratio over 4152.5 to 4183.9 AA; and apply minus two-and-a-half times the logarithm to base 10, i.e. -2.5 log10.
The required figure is -0.14 mag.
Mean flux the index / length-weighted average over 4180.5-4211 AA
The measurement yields 15.3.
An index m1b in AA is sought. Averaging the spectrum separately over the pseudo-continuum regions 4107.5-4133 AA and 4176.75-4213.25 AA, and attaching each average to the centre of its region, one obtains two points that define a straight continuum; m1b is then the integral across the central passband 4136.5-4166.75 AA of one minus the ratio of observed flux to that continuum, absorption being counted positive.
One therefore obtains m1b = -2.2 AA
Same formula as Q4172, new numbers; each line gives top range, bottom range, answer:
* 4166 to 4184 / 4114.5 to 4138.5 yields 1.10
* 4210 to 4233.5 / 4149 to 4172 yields 0.54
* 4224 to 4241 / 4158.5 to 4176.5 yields 0.46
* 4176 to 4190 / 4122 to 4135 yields 1.14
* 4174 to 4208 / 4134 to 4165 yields 1.00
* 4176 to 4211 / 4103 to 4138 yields 1.11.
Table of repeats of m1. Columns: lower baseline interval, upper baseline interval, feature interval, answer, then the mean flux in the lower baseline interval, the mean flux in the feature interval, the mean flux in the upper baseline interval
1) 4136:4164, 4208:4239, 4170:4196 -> -0.245 mag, 15.4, 15.8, 9.32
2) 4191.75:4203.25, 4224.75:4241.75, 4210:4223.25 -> -0.081 mag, 14.8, 11.8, 7.43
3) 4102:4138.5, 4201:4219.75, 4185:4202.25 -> -0.122 mag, 13.8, 15.2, 13.5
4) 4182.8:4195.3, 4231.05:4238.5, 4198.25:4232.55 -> 0.143 mag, 16.1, 10.5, 8.46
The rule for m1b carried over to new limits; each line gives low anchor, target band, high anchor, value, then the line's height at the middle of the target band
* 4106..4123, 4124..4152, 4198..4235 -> -3.5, 12.7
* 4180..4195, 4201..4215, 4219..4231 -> -4.6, 10.8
